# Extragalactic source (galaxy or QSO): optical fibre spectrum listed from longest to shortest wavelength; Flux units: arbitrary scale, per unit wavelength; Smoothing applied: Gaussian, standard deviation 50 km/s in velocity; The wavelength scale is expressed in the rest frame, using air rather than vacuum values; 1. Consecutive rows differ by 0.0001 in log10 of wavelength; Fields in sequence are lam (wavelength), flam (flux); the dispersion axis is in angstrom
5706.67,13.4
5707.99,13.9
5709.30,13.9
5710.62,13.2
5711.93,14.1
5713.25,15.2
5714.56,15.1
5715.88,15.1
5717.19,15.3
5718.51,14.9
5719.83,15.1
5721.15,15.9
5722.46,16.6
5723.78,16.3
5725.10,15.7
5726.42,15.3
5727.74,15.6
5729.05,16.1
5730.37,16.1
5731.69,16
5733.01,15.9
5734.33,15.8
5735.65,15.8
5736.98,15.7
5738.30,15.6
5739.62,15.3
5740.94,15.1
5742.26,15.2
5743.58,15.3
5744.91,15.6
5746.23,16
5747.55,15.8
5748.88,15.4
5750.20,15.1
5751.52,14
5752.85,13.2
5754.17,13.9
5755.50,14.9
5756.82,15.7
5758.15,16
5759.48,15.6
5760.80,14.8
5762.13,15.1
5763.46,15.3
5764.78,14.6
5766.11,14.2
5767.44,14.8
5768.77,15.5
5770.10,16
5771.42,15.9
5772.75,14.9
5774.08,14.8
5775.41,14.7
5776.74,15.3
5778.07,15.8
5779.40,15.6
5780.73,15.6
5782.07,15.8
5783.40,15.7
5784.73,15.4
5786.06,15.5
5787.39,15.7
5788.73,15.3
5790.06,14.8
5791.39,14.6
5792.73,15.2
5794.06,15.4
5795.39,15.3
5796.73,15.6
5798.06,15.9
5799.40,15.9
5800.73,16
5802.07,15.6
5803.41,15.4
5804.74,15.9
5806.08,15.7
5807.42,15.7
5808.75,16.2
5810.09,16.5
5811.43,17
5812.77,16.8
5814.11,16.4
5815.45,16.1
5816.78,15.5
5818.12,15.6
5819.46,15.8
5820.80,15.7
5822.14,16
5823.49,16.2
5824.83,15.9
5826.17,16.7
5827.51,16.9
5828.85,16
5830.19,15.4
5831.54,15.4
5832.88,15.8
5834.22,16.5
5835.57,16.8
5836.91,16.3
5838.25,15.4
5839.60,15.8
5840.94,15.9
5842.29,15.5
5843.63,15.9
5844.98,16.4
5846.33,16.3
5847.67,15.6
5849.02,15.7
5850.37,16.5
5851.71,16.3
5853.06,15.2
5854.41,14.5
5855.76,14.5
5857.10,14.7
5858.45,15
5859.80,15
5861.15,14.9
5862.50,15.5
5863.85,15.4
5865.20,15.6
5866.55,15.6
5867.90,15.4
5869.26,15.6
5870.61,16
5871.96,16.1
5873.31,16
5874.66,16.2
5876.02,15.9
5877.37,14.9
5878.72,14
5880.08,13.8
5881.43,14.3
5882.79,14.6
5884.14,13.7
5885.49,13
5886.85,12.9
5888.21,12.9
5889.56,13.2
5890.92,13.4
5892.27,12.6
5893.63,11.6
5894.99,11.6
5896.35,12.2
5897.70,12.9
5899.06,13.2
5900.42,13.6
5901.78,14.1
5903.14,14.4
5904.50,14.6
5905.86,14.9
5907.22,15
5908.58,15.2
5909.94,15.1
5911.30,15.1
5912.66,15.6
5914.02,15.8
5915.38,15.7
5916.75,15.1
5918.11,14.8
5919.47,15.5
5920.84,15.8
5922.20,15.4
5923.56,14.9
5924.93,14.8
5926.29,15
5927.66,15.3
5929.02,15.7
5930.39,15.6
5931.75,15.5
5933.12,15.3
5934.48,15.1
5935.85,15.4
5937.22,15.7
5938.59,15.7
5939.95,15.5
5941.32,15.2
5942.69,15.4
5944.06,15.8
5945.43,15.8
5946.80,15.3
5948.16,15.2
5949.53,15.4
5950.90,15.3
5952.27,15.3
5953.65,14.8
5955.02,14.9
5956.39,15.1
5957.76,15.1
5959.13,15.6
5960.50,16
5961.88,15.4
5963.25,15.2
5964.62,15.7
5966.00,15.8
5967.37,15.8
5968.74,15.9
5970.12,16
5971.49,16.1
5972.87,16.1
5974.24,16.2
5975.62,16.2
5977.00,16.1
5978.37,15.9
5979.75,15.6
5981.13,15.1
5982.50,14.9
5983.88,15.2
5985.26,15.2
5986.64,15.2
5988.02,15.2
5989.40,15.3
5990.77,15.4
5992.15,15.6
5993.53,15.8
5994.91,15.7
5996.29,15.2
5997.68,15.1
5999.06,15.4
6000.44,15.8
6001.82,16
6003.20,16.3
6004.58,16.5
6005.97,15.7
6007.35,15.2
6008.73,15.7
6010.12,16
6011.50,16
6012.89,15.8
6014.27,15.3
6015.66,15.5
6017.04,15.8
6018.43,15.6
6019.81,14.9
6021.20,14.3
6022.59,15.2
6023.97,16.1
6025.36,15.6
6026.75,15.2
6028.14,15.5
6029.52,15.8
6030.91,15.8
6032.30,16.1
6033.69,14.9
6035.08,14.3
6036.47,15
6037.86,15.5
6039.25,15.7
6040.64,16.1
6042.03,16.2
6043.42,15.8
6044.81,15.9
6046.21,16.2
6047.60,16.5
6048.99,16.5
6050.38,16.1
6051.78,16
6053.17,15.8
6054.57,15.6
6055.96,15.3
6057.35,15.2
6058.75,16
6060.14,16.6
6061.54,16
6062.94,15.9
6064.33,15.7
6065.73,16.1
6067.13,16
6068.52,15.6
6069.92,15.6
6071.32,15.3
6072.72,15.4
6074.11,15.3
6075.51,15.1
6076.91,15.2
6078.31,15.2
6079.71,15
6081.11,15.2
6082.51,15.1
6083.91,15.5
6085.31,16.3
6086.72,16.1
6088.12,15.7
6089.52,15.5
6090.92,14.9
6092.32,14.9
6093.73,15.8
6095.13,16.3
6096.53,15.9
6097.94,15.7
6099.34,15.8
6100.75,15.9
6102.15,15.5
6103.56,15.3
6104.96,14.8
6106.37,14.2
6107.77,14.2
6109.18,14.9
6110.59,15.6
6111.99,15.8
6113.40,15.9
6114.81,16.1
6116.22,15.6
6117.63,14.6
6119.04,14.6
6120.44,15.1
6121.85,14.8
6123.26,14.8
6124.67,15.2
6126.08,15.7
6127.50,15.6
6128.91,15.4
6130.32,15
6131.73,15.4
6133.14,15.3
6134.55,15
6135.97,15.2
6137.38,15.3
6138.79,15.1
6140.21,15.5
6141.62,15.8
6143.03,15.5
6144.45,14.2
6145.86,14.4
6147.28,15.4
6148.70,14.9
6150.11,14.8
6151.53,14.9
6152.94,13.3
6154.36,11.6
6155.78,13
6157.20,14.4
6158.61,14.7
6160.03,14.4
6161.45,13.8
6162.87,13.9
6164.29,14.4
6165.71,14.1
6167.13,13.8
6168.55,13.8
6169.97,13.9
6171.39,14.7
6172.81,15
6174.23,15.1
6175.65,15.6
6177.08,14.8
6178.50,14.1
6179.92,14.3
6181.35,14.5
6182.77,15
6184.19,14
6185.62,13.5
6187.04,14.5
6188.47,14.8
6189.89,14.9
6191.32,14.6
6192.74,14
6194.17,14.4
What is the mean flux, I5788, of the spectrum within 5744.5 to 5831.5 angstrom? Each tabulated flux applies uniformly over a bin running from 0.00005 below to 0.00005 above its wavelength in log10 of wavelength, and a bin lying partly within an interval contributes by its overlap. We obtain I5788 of 15.5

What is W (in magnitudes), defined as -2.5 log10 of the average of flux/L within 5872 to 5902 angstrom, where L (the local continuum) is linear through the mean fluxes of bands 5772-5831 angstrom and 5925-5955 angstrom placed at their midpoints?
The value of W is 0.13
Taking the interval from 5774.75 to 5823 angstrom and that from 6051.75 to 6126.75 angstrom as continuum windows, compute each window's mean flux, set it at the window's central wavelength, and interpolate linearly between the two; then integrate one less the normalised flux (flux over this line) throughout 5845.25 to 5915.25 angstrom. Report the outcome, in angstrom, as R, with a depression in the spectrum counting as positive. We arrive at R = 4.4 angstrom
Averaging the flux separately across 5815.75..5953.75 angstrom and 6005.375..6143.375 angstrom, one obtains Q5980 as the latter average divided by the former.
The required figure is 1.03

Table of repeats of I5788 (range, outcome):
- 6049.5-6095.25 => 15.6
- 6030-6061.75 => 15.8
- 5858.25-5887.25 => 15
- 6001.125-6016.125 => 15.8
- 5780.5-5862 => 15.7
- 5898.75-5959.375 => 15.2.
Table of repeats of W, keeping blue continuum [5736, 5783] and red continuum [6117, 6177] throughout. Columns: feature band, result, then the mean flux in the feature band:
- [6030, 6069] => -0.070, 15.8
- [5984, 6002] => -0.038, 15.4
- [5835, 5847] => -0.065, 16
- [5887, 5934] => 0.042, 14.4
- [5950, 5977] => -0.048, 15.6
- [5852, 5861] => 0.014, 14.9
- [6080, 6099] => -0.059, 15.6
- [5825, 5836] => -0.073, 16.2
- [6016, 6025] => -0.035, 15.3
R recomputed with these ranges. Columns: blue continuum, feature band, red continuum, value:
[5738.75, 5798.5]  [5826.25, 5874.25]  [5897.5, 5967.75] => -1.6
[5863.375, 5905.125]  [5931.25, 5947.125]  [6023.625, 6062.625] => -0.8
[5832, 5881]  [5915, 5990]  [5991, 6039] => 0.4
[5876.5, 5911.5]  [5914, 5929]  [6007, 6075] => -1.3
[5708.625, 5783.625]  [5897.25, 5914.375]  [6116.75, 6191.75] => 0.5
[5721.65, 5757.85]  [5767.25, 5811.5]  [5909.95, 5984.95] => -0.3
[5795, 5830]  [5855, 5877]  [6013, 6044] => 0.6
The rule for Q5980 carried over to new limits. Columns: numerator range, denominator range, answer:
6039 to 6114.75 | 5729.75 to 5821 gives 1.01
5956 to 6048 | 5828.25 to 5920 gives 1.05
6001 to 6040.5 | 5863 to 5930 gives 1.07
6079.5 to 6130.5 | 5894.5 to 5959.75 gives 1.02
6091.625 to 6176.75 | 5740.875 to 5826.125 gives 0.96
